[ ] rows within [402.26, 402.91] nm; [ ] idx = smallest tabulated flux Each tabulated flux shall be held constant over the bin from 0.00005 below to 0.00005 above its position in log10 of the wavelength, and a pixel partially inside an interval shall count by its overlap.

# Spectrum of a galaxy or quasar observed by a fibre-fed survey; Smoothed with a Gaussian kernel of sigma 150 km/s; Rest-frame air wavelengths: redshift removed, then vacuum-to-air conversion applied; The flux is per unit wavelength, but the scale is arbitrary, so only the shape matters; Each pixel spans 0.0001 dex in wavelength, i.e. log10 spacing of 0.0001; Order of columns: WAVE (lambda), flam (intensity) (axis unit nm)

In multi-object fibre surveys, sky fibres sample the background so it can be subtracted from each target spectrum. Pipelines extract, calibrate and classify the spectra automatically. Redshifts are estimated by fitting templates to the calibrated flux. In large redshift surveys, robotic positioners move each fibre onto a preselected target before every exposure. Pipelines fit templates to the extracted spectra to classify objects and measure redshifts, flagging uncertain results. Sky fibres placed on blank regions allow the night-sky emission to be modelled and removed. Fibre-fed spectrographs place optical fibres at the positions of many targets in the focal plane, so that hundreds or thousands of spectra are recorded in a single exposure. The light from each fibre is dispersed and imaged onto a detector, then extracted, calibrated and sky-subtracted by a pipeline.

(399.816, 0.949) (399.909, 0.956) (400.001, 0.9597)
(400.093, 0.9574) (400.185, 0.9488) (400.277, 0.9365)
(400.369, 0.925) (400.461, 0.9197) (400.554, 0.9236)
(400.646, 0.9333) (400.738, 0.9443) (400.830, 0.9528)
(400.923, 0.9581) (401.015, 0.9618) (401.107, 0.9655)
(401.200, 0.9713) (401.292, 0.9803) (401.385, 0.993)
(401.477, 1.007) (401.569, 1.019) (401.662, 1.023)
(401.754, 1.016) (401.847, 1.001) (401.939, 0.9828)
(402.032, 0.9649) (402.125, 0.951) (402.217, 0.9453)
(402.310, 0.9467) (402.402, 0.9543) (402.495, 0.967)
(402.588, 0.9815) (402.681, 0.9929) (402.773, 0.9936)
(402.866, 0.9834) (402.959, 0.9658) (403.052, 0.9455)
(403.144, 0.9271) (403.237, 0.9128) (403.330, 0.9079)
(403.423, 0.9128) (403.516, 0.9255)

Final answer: 0.9467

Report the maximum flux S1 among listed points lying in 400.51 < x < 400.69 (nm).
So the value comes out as 0.9333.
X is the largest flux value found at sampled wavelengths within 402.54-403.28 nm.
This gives 0.9936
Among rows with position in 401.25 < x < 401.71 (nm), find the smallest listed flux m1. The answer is 0.9803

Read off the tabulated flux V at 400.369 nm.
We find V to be 0.925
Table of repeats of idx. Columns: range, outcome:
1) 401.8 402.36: 0.9453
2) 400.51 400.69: 0.9236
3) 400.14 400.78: 0.9197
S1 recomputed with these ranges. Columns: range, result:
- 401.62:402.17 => 1.023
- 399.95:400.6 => 0.9597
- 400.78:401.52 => 1.007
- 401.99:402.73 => 0.9929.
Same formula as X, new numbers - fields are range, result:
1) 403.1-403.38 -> 0.9271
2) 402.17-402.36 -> 0.9467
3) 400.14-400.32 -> 0.9488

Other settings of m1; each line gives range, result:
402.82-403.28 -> 0.9128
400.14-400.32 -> 0.9365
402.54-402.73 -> 0.9815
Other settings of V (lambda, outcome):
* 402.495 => 0.967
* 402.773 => 0.9936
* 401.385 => 0.993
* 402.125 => 0.951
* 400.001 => 0.9597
